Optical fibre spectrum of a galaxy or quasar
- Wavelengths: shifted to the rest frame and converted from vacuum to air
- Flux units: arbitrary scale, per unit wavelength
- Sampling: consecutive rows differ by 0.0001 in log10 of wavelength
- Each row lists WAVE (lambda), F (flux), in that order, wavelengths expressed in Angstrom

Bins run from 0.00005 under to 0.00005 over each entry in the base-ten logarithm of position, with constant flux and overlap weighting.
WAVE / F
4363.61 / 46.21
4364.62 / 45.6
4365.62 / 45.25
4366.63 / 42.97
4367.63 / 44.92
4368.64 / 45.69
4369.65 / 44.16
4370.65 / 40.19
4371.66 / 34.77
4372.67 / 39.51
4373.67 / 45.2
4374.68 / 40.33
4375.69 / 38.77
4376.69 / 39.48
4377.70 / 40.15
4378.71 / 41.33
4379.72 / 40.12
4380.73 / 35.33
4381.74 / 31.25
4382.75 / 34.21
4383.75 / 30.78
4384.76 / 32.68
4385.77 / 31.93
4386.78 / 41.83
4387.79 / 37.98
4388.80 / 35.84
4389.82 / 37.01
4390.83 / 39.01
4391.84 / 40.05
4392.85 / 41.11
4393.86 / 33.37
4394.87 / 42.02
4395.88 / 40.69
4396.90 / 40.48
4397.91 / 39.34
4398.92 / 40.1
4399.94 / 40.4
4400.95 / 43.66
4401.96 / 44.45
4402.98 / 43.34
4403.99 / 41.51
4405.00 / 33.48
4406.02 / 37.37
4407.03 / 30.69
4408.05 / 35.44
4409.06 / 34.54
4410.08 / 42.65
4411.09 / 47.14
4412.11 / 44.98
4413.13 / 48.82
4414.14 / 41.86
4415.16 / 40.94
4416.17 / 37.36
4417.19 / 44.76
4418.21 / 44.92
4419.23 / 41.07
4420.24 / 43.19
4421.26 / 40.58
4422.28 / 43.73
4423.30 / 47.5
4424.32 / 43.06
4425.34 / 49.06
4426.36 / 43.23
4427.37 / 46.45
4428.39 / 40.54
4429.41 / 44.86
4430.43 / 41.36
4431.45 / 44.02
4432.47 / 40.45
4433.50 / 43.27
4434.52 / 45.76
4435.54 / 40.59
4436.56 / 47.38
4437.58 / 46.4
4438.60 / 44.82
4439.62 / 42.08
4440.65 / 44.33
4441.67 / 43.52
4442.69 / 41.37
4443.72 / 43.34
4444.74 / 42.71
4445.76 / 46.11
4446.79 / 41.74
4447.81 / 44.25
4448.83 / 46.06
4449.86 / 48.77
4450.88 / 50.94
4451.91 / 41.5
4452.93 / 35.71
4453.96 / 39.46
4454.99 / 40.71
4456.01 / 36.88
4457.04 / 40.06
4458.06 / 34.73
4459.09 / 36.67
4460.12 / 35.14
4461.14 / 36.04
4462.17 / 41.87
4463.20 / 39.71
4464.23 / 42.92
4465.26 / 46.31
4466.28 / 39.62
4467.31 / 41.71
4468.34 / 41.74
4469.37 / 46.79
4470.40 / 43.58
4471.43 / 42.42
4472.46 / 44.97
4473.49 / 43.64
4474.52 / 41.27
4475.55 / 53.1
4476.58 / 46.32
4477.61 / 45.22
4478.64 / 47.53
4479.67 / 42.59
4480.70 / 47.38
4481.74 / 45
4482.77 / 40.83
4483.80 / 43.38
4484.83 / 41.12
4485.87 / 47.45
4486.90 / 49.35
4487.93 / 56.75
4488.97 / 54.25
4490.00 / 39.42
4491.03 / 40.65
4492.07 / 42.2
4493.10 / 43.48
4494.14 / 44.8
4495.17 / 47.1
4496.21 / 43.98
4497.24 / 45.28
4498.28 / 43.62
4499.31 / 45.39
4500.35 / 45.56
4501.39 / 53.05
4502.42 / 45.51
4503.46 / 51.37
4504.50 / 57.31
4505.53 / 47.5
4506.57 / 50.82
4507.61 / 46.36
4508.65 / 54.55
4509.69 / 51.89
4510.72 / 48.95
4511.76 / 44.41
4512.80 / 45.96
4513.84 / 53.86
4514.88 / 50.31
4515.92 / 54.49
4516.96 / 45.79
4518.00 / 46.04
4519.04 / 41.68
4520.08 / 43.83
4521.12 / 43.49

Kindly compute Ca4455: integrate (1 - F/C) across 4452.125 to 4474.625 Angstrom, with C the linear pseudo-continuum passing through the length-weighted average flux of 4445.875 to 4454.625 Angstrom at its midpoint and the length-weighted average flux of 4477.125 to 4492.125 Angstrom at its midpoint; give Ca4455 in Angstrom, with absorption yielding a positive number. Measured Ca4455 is 1.9 Angstrom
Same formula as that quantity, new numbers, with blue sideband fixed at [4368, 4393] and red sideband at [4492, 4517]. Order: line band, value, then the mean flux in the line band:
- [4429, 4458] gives 0.2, 43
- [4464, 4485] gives 0.8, 44.2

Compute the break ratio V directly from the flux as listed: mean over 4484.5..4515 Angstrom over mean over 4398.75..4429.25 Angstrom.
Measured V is 1.14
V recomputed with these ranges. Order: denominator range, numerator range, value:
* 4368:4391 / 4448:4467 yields 1.07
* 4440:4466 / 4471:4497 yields 1.09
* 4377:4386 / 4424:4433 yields 1.23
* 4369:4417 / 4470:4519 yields 1.20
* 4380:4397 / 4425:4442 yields 1.20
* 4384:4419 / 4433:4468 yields 1.06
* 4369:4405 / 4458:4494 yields 1.12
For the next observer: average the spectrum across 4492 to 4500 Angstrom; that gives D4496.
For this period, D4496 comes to 44.6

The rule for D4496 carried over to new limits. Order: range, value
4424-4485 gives 43.1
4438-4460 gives 42.1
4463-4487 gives 44.3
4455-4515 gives 45.1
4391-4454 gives 42.3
